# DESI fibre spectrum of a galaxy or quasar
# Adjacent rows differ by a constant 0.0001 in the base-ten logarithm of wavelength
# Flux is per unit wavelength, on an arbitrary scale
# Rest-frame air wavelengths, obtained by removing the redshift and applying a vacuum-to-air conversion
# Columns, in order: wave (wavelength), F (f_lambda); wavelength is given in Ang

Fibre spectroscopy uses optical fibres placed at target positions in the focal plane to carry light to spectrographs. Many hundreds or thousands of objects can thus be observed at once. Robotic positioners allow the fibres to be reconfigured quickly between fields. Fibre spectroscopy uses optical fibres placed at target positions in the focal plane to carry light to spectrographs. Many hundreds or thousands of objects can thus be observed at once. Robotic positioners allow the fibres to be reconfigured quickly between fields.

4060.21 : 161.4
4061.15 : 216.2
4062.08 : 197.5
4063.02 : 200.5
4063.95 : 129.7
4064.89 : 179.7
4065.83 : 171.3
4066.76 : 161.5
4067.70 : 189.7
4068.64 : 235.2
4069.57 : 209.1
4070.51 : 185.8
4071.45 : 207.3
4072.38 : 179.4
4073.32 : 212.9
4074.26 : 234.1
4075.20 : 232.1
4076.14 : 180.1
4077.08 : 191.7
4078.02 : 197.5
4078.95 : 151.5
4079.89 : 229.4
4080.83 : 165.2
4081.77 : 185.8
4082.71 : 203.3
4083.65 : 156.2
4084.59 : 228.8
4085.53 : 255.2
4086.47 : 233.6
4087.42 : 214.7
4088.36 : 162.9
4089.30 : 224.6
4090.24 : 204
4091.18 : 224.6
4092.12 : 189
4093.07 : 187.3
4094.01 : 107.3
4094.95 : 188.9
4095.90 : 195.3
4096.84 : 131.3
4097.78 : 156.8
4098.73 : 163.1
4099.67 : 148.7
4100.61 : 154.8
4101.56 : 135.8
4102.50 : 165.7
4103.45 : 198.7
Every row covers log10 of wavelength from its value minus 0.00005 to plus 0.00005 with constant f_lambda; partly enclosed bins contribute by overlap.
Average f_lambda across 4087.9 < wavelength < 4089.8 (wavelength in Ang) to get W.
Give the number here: 194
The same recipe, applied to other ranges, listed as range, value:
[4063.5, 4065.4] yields 155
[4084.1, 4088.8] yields 219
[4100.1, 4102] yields 145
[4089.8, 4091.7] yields 214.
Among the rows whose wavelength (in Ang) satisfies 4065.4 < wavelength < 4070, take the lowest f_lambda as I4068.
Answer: 161.5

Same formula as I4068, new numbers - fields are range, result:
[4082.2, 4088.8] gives 156.2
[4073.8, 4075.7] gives 232.1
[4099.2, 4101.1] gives 148.7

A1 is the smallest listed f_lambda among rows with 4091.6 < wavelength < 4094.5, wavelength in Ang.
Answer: 107.3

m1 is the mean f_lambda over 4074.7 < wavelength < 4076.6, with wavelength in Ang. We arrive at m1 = 206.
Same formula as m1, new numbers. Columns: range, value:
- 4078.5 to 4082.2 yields 183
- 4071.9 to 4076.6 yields 208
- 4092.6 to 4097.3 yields 162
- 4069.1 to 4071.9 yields 201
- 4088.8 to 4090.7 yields 214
